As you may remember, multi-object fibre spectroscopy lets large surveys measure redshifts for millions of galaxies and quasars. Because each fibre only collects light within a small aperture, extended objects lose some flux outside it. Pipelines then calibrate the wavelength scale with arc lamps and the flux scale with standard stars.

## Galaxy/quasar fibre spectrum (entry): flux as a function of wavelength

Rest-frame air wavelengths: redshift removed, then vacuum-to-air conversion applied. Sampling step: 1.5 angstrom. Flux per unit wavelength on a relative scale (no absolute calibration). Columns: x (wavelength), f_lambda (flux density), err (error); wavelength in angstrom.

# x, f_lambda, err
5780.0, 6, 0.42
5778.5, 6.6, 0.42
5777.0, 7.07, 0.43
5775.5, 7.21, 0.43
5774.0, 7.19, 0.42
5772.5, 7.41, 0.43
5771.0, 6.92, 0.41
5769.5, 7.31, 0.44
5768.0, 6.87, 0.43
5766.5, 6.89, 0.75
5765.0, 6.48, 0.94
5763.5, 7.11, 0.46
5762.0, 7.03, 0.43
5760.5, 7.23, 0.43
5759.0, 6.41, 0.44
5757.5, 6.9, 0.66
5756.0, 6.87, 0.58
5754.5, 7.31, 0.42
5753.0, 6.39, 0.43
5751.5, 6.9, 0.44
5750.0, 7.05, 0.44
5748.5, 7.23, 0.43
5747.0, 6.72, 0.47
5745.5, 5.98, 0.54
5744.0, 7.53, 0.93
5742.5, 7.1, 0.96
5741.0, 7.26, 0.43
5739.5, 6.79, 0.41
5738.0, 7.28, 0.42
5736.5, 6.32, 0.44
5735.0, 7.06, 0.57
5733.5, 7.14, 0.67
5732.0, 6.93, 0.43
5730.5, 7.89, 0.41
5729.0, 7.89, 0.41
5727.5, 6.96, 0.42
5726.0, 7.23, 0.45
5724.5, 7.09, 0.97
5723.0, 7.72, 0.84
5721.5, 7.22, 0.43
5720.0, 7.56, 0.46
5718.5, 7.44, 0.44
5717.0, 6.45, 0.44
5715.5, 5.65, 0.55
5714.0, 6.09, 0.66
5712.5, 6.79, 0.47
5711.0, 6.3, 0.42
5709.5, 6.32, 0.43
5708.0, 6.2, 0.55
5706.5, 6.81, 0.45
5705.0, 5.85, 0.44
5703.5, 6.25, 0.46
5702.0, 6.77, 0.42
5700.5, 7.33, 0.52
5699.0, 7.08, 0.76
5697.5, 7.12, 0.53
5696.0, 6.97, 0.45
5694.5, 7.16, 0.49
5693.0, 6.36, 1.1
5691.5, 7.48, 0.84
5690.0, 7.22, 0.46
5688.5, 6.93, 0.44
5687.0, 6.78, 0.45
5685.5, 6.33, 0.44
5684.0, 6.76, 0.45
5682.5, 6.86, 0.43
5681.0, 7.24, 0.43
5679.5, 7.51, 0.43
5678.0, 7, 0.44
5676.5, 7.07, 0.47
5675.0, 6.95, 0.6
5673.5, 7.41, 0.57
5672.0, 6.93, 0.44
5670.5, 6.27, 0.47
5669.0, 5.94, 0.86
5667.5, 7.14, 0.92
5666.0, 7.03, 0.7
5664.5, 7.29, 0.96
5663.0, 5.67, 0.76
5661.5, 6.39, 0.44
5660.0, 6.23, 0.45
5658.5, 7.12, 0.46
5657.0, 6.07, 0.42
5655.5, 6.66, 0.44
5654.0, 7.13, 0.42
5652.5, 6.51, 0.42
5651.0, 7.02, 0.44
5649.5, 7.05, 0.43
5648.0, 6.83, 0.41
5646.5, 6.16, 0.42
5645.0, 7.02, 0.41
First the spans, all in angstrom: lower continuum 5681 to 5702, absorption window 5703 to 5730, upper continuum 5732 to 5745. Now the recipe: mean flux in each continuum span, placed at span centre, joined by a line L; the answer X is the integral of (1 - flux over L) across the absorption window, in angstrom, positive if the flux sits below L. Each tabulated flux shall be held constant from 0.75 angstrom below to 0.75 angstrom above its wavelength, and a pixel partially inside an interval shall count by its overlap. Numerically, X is 0.8 angstrom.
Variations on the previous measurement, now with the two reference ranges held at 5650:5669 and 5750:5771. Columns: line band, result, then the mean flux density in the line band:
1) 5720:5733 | -1.05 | 7.37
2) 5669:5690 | -0.59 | 6.9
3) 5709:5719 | 0.56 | 6.41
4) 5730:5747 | -0.36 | 7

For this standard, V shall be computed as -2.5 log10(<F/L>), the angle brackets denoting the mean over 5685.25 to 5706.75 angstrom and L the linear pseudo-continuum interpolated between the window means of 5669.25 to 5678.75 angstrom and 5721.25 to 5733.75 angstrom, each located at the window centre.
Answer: 0.037 mag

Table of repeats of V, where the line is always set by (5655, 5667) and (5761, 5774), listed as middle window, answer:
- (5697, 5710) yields 0.02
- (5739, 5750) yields -0.01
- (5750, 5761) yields 0.02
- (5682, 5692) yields -0.03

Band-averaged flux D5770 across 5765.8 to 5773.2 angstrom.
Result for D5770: 7.08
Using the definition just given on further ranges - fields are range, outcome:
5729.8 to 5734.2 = 7.32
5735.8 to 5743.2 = 6.95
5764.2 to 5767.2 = 6.69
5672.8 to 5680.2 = 7.18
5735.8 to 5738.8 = 6.81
